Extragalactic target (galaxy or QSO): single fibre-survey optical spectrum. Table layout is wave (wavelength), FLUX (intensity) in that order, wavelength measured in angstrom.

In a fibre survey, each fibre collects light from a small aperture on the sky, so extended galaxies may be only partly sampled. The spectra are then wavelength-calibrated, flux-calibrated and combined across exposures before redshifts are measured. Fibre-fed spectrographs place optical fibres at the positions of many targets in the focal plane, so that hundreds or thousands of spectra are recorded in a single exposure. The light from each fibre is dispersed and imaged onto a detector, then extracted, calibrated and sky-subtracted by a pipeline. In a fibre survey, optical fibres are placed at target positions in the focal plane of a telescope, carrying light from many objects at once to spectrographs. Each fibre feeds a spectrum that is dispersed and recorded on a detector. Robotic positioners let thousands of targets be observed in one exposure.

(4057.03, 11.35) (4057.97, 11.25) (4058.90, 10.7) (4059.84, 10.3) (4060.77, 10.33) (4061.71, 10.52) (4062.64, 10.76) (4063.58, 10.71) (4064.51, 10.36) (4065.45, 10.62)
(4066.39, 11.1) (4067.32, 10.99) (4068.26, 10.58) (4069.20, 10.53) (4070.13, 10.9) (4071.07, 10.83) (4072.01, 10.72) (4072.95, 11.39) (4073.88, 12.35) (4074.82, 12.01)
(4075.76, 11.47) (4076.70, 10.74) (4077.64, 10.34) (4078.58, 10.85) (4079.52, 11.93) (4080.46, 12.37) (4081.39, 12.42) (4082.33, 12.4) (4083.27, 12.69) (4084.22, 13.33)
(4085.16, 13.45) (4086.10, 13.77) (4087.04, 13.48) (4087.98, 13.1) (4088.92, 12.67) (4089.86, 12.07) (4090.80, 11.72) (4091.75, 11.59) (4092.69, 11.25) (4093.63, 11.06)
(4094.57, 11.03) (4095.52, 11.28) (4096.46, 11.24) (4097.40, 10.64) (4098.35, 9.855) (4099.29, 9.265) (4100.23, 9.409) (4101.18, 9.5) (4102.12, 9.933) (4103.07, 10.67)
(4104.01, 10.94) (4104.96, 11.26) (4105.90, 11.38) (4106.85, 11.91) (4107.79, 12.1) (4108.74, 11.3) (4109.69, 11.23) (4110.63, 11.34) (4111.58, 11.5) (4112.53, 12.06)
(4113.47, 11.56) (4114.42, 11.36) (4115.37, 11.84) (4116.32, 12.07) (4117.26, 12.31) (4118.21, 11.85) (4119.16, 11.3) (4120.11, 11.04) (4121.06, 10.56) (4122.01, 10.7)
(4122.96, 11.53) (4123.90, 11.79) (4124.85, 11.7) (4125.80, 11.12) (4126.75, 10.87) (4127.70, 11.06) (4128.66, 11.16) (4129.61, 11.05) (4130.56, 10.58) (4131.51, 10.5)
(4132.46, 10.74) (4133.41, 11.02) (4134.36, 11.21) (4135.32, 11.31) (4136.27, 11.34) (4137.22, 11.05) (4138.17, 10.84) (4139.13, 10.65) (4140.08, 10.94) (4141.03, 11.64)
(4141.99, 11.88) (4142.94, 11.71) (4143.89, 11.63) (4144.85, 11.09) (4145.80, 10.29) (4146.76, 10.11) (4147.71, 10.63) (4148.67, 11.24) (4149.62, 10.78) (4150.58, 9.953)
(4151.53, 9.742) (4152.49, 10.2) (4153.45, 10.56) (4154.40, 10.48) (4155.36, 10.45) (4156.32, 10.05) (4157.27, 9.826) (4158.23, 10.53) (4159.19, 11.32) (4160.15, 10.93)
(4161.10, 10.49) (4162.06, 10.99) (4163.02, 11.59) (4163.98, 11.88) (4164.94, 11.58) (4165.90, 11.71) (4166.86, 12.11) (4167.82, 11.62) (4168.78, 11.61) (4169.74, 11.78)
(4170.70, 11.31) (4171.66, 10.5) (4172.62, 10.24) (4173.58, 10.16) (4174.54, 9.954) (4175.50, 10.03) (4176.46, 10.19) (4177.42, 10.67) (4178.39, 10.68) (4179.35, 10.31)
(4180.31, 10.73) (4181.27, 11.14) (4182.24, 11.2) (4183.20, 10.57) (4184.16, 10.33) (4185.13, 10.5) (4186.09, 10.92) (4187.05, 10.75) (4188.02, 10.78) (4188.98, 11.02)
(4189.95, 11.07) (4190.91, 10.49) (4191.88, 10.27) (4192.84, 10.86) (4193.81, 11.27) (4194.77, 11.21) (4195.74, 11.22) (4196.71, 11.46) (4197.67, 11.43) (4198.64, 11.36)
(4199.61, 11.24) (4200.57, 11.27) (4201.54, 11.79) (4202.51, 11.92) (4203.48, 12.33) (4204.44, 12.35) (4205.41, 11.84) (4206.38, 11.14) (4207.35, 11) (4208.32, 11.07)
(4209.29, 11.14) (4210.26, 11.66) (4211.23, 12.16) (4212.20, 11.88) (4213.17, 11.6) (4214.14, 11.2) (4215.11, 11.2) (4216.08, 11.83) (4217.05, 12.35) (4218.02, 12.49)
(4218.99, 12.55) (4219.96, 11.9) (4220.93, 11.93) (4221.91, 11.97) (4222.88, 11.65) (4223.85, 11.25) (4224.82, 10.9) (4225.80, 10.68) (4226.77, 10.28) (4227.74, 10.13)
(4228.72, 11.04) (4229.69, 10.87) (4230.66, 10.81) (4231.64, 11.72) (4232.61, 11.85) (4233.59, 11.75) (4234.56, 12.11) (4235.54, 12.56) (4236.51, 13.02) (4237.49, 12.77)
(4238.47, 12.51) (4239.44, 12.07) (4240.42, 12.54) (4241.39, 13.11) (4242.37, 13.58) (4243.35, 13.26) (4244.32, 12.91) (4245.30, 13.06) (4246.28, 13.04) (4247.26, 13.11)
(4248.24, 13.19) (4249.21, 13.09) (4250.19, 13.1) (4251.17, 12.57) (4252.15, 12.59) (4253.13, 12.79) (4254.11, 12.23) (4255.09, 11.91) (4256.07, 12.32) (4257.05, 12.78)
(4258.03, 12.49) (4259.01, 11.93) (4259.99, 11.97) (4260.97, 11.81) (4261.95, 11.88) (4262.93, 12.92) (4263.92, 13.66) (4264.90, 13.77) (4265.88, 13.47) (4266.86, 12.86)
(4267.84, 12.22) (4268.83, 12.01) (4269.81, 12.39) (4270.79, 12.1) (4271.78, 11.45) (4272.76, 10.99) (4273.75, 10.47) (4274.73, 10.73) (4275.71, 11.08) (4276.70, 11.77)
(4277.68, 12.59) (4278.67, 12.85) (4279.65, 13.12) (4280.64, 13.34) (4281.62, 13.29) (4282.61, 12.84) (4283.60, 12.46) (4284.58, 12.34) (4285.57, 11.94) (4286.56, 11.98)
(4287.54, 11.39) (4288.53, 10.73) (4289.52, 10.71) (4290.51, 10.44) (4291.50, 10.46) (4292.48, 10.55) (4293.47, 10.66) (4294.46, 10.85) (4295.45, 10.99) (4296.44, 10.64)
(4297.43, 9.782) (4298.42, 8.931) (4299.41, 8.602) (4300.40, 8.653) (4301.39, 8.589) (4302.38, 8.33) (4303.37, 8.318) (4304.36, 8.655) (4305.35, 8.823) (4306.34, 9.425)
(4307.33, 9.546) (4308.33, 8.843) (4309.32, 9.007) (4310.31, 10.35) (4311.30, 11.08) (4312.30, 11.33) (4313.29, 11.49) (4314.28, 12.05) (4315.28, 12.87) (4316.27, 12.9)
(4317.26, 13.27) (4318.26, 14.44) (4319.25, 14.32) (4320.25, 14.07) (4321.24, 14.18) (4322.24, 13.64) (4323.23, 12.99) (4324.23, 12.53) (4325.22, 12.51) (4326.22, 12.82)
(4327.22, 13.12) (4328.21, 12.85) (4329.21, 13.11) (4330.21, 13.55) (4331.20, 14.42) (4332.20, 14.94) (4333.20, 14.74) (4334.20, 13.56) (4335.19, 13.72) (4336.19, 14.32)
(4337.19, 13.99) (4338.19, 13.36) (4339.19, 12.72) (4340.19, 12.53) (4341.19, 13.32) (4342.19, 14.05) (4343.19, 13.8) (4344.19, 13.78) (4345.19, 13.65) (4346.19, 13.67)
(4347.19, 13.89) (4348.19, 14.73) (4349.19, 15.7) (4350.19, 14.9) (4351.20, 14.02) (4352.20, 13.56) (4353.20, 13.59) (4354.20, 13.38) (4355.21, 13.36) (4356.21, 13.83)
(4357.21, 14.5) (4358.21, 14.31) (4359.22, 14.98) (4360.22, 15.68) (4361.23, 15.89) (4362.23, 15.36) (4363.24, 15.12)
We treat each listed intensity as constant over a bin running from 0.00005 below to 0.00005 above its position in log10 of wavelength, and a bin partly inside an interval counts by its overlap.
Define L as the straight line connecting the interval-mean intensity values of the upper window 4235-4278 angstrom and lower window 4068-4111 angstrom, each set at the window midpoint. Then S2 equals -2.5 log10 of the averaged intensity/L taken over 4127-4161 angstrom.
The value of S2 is 0.09 mag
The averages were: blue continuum 11.4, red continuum 12.5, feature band 10.8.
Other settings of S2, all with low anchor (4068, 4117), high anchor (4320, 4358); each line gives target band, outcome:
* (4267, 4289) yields 0.099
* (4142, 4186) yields 0.126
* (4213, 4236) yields 0.104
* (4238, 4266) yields 0.016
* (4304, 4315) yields 0.309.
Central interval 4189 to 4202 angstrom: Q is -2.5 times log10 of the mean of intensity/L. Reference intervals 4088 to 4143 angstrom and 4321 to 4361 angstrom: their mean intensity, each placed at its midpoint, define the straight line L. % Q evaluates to 0.09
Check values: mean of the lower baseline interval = 11.2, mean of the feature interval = 11.1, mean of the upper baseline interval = 13.8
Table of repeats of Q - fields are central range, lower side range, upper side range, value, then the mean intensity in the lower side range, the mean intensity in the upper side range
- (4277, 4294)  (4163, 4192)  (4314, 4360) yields 0.08 mag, 10.9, 13.7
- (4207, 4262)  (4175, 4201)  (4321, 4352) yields -0.03 mag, 10.9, 13.7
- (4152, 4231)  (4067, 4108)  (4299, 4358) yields 0.08 mag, 11.4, 12.6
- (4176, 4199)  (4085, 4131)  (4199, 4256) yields 0.09 mag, 11.4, 12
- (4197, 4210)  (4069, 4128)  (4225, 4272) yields 0.05 mag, 11.5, 12.3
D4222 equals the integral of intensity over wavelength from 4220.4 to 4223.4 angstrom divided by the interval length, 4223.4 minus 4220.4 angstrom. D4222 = 11.8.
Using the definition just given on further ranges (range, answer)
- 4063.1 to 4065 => 10.5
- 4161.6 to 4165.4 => 11.5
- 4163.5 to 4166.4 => 11.7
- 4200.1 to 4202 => 11.5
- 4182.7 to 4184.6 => 10.5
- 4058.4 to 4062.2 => 10.5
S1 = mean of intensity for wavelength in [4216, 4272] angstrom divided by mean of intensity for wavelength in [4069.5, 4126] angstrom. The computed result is 1.07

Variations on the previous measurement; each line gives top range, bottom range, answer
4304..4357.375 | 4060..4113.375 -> 1.14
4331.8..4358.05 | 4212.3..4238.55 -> 1.19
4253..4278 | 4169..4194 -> 1.14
